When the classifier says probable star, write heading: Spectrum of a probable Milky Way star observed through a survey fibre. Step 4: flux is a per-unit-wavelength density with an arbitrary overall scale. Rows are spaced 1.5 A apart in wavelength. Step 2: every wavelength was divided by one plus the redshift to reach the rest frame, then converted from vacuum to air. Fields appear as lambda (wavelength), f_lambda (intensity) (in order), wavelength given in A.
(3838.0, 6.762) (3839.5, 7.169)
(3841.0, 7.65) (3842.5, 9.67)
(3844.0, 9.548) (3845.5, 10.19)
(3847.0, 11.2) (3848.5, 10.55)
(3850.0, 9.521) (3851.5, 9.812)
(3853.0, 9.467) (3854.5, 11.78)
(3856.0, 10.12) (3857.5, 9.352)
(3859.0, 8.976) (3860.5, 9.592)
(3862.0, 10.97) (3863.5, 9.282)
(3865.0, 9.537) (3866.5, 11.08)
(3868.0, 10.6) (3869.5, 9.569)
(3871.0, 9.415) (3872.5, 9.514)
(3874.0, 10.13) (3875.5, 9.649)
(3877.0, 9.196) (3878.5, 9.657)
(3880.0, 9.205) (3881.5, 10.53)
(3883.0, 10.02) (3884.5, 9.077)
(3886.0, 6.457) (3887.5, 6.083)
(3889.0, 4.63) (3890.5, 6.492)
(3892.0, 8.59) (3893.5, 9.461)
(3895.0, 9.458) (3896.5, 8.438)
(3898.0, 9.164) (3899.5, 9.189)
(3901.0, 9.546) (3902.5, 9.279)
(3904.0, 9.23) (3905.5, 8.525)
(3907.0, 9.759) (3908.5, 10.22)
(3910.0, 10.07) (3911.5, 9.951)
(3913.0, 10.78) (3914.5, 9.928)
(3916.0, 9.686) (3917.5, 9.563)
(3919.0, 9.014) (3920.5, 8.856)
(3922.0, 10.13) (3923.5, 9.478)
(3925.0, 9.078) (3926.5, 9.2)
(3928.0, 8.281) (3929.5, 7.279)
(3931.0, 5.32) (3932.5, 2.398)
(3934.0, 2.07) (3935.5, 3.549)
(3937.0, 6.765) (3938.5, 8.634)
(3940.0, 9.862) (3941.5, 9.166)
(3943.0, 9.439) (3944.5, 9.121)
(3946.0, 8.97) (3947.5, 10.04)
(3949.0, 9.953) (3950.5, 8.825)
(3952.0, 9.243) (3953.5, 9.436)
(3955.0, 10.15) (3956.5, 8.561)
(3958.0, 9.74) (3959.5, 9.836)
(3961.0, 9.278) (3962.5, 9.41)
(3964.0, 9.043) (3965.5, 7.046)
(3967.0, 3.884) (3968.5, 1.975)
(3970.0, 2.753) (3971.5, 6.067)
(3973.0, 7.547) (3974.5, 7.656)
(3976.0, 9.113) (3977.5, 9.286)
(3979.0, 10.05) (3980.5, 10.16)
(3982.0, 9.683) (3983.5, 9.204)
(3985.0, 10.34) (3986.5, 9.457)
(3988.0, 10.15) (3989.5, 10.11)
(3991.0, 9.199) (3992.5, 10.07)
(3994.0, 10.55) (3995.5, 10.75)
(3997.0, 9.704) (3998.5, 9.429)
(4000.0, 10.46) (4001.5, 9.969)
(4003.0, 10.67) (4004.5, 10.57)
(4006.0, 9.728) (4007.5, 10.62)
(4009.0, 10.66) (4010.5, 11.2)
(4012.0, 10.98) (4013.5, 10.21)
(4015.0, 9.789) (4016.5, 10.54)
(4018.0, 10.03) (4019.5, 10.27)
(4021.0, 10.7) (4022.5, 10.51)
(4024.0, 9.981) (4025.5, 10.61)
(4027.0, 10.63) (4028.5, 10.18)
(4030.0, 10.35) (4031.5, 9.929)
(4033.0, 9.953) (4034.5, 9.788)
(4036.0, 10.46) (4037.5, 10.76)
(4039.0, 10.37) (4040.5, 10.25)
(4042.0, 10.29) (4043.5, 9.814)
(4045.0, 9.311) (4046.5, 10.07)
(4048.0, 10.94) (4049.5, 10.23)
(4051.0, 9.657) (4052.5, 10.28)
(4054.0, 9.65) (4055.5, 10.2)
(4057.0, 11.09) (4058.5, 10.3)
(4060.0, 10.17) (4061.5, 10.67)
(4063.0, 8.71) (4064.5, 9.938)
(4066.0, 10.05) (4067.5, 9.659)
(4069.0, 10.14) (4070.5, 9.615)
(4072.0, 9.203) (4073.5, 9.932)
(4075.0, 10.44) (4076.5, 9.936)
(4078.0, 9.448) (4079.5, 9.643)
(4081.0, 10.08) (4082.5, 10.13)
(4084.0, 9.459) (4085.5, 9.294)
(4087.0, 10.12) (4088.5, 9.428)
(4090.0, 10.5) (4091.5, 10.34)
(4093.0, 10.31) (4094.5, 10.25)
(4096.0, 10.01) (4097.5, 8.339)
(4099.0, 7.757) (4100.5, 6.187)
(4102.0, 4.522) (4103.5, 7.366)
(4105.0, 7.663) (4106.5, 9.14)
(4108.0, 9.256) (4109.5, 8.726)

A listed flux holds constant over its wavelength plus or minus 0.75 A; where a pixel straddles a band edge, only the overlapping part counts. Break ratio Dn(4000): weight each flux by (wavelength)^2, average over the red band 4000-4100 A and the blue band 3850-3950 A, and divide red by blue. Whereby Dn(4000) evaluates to 1.22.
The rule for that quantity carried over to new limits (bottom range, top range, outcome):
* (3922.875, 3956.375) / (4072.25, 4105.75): 1.23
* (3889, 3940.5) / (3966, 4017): 1.14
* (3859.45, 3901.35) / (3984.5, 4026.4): 1.20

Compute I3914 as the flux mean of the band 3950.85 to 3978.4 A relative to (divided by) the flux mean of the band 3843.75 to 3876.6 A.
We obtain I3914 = 0.8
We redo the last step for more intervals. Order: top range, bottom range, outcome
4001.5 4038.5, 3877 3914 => 1.16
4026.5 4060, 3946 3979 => 1.26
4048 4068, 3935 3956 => 1.14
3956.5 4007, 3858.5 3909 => 0.97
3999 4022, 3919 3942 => 1.41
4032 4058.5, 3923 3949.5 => 1.33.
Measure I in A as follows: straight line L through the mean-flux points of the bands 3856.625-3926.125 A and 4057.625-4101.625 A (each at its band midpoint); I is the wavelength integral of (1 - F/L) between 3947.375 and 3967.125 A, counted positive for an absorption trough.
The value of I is 0.8 A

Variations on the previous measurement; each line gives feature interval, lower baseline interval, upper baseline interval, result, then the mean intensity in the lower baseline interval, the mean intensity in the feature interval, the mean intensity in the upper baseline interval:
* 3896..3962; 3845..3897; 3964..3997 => 0.7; 9.36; 8.75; 8.38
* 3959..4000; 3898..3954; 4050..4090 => 2.3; 8.65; 8.61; 9.91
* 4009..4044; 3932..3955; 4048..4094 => -4.1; 7.97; 10.3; 9.97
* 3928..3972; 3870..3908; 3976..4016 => 9.3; 8.84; 7.53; 10.1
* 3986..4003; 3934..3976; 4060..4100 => -3.1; 7.91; 10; 9.73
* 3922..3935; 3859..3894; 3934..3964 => 3.1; 9.07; 6.78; 8.78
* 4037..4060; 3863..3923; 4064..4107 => -2.3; 9.22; 10.2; 9.27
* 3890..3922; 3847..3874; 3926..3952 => -2.8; 9.99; 9.34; 7.61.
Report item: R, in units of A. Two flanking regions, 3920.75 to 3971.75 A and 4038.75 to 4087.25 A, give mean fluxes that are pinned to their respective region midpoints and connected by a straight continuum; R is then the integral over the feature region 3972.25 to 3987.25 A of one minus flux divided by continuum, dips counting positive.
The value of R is -1.48 A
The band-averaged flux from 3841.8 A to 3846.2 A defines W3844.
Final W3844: 9.8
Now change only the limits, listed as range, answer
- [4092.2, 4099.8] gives 9.32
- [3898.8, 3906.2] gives 9.16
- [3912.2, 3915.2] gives 10.4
